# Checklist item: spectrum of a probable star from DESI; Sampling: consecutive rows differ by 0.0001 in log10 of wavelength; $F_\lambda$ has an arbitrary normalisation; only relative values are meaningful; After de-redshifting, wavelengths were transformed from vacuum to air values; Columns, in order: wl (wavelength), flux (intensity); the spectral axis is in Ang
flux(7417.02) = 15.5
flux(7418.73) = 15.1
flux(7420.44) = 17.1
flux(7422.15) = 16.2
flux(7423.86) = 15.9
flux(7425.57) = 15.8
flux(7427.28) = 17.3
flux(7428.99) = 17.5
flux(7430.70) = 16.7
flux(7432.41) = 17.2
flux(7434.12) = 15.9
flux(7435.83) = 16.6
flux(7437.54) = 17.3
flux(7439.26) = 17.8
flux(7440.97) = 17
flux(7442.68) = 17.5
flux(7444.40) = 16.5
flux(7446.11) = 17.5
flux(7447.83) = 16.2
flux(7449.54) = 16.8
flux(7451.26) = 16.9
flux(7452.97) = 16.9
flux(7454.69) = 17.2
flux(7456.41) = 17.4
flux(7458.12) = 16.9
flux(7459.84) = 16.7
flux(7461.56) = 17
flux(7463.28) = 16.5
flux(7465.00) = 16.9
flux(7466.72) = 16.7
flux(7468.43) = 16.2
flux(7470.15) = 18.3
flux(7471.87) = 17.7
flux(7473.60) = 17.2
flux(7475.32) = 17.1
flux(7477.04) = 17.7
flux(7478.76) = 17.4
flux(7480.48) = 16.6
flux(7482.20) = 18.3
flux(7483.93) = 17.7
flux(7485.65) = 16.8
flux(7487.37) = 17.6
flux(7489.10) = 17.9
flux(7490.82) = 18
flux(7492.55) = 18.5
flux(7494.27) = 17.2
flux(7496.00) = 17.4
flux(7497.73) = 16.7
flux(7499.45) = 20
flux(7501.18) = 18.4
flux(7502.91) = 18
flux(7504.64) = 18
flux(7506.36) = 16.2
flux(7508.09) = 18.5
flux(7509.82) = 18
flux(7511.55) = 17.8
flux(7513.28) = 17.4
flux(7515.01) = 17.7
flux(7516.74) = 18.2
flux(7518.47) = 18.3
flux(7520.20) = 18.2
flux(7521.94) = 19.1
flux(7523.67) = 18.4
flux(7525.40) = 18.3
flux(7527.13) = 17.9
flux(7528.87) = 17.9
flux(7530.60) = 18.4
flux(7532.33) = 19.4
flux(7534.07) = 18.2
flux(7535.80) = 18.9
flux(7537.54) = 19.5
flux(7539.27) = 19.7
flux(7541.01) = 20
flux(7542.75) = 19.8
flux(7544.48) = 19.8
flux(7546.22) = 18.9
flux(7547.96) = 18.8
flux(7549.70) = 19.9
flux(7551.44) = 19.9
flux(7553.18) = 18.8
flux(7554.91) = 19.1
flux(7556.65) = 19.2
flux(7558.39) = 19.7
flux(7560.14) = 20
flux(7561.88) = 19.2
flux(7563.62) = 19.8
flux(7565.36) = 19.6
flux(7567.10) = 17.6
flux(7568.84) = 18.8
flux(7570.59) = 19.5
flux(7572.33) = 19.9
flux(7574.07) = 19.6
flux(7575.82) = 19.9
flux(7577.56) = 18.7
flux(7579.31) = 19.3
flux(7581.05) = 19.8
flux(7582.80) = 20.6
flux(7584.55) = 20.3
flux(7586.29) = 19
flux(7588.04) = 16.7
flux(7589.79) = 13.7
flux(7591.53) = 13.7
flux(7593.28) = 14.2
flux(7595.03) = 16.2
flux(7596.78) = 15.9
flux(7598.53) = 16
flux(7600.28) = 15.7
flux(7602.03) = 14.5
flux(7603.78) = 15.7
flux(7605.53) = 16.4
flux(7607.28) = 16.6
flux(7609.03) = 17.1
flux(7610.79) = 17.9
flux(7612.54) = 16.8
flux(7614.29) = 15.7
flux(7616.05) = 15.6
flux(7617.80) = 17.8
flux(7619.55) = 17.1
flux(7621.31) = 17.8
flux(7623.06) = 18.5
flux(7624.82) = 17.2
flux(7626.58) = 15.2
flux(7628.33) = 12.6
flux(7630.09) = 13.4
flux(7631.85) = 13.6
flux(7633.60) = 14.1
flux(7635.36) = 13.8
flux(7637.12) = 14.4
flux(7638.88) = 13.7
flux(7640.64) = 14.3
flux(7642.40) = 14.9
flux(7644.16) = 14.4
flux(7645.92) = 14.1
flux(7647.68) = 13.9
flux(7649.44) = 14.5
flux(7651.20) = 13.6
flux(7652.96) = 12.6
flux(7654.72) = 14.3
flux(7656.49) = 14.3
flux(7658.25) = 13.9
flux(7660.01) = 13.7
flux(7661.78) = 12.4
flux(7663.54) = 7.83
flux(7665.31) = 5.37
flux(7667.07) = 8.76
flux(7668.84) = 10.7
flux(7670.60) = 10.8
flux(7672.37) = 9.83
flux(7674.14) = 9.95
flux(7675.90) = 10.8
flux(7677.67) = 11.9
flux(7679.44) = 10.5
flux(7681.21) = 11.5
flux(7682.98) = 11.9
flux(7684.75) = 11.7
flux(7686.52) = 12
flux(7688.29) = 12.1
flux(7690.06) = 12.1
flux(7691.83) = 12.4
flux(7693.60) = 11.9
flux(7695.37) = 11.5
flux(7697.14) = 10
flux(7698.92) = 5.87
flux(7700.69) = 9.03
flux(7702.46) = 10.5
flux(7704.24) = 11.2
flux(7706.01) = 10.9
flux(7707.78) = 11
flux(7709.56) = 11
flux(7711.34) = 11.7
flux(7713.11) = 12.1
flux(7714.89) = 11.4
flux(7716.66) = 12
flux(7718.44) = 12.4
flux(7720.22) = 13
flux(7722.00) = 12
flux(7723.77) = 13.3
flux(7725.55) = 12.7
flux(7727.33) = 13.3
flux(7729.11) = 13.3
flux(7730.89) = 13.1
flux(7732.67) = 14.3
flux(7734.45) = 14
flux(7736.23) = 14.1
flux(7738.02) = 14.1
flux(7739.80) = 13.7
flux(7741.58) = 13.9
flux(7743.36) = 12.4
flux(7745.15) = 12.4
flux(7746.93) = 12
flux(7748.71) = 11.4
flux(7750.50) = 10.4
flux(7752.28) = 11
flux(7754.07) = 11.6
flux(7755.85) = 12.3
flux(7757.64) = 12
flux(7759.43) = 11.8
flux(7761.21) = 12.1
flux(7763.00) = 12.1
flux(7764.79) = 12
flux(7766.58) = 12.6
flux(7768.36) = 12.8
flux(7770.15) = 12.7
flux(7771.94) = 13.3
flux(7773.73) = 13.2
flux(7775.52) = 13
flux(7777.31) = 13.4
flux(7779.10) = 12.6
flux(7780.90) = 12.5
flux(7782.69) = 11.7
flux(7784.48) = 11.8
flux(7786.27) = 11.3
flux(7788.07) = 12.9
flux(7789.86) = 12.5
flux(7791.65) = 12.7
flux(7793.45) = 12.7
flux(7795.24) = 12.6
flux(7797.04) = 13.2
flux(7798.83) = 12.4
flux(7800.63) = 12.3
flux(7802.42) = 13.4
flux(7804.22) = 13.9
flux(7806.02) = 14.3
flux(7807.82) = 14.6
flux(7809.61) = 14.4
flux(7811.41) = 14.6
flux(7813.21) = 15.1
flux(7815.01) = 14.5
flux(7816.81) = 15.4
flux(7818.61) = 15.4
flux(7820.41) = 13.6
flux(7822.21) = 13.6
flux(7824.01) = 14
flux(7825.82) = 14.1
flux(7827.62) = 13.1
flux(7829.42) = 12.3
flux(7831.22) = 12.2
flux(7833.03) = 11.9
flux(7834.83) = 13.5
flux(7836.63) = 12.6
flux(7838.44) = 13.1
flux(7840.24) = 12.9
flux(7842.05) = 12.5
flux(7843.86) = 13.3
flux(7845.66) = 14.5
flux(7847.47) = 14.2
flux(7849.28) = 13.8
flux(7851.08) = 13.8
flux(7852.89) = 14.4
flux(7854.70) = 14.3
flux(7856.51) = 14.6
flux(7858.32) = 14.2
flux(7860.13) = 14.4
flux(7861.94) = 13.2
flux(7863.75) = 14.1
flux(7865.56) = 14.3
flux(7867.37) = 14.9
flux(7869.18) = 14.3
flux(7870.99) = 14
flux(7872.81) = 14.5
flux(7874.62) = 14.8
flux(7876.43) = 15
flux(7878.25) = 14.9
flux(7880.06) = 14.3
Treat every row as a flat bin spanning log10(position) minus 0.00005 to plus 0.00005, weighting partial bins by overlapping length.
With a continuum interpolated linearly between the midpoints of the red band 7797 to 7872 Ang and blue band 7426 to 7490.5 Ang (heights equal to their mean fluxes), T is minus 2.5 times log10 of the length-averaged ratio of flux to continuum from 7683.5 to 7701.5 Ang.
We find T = 0.35 mag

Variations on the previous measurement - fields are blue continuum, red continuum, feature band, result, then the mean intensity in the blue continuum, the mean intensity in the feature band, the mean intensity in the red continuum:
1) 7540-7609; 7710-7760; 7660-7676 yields 0.46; 18.2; 9.77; 12.6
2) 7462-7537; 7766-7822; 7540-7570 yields -0.14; 17.8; 19.3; 13.3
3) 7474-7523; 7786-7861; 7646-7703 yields 0.34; 17.8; 11.4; 13.6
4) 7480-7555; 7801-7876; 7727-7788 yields 0.19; 18.4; 12.6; 13.9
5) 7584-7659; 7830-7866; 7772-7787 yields 0.13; 15.4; 12.5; 13.6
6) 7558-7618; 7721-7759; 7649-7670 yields 0.29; 17.6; 11.8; 12.7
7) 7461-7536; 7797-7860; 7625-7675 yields 0.24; 17.8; 12.7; 13.7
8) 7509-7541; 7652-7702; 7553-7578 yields -0.17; 18.4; 19.3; 11.1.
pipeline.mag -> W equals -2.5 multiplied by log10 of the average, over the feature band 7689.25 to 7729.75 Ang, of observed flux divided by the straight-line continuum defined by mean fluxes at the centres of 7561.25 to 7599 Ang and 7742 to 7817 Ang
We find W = 0.26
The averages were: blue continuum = 18.1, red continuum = 12.7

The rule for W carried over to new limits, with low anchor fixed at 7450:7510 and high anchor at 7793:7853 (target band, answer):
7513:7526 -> -0.08 mag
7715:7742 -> 0.11 mag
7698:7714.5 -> 0.39 mag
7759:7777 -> 0.13 mag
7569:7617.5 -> -0.07 mag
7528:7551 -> -0.15 mag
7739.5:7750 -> 0.16 mag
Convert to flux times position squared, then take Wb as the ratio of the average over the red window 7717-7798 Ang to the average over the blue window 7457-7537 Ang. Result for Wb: 0.76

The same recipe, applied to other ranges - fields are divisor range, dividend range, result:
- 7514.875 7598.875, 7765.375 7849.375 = 0.76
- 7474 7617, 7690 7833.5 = 0.74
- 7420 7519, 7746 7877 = 0.84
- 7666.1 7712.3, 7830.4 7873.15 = 1.32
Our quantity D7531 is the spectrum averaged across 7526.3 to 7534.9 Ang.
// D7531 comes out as 18.4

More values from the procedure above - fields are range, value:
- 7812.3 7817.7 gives 15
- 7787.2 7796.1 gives 12.7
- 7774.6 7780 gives 13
